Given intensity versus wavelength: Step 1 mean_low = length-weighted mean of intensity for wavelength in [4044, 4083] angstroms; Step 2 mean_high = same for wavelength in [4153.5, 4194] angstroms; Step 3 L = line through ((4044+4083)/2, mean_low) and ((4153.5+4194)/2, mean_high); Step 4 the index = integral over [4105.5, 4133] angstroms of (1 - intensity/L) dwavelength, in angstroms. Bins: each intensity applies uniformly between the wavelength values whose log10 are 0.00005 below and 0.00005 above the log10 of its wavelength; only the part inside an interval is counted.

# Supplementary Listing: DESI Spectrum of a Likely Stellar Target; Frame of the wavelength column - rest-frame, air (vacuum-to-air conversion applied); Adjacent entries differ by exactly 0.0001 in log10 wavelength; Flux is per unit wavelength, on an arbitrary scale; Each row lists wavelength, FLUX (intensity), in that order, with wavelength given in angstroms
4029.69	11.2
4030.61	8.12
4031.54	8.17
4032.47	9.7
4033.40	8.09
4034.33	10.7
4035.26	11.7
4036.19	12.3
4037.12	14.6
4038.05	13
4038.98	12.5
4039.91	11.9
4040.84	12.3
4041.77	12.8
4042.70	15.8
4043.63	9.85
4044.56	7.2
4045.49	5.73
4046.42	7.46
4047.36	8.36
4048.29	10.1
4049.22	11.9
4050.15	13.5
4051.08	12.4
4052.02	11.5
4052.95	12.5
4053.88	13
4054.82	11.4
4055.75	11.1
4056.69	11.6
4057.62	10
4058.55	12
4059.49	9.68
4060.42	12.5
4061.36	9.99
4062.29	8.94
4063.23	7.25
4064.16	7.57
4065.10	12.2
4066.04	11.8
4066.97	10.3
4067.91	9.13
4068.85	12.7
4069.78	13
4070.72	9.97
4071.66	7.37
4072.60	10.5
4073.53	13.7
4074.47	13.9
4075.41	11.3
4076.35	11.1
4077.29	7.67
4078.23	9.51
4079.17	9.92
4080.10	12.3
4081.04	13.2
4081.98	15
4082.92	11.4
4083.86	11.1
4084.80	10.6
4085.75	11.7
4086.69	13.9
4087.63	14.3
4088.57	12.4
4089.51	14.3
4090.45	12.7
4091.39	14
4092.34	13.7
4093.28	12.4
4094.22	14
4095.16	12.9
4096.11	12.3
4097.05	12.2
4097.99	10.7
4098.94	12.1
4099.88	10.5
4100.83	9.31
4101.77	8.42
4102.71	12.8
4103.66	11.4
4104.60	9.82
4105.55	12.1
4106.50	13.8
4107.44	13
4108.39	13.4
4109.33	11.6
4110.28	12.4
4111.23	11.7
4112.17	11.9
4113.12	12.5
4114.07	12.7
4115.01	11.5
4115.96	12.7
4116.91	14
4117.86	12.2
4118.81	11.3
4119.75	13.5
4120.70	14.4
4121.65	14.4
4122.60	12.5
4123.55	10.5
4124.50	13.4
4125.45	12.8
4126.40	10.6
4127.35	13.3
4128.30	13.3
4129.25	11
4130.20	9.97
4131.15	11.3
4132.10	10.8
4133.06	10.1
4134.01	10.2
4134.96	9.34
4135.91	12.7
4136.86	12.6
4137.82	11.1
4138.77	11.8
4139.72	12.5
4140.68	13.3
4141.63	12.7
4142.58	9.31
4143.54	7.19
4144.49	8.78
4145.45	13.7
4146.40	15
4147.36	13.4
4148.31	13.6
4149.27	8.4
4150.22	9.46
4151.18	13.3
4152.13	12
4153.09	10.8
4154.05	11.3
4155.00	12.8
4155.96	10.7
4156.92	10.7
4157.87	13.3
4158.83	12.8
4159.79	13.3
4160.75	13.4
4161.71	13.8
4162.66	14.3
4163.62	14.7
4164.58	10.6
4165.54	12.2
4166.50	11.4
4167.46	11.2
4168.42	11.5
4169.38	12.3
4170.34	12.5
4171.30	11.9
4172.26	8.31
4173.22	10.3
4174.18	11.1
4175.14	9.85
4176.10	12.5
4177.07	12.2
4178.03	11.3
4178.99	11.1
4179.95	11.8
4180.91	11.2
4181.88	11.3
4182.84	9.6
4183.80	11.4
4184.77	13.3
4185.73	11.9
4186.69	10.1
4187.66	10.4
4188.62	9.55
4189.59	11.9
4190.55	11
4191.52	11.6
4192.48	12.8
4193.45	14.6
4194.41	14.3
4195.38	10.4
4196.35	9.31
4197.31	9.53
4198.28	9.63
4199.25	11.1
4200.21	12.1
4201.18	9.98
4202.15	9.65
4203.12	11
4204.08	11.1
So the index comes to -2.6 angstroms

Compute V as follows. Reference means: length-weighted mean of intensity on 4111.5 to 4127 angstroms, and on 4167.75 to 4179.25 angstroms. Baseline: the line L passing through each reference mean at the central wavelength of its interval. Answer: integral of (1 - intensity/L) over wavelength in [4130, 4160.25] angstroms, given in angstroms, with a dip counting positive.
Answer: 1.0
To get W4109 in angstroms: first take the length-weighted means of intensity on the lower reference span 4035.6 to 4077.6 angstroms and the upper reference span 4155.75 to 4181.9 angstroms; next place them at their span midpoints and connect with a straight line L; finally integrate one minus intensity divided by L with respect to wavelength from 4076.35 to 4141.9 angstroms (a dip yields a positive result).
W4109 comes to -3.61 angstroms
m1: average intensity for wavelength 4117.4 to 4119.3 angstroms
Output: 11.8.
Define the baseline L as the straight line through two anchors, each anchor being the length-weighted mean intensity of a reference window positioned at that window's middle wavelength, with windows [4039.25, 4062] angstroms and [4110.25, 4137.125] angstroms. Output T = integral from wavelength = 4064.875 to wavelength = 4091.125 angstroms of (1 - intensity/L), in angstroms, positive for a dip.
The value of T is -0.6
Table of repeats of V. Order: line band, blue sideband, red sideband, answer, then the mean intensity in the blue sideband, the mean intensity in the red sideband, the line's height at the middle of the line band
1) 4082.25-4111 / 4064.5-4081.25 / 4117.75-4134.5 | -1.9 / 11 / 12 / 11.4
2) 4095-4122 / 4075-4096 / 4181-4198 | -0.1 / 12.2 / 11.3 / 12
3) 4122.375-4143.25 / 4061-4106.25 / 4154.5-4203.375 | -0.1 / 11.5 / 11.6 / 11.5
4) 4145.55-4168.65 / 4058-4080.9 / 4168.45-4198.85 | -2.4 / 10.6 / 11.3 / 11.1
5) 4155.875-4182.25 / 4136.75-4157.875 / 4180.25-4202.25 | -1.1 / 11.6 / 11.2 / 11.4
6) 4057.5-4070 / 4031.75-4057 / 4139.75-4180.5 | 0.9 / 11.2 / 11.8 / 11.3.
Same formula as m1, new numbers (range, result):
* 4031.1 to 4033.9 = 8.67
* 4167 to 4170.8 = 11.9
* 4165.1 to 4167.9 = 11.6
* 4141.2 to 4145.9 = 10.3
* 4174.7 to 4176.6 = 11.2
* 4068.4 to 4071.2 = 11.9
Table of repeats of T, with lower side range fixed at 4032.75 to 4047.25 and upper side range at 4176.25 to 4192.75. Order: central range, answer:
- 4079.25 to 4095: -2.52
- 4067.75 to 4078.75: 0.19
